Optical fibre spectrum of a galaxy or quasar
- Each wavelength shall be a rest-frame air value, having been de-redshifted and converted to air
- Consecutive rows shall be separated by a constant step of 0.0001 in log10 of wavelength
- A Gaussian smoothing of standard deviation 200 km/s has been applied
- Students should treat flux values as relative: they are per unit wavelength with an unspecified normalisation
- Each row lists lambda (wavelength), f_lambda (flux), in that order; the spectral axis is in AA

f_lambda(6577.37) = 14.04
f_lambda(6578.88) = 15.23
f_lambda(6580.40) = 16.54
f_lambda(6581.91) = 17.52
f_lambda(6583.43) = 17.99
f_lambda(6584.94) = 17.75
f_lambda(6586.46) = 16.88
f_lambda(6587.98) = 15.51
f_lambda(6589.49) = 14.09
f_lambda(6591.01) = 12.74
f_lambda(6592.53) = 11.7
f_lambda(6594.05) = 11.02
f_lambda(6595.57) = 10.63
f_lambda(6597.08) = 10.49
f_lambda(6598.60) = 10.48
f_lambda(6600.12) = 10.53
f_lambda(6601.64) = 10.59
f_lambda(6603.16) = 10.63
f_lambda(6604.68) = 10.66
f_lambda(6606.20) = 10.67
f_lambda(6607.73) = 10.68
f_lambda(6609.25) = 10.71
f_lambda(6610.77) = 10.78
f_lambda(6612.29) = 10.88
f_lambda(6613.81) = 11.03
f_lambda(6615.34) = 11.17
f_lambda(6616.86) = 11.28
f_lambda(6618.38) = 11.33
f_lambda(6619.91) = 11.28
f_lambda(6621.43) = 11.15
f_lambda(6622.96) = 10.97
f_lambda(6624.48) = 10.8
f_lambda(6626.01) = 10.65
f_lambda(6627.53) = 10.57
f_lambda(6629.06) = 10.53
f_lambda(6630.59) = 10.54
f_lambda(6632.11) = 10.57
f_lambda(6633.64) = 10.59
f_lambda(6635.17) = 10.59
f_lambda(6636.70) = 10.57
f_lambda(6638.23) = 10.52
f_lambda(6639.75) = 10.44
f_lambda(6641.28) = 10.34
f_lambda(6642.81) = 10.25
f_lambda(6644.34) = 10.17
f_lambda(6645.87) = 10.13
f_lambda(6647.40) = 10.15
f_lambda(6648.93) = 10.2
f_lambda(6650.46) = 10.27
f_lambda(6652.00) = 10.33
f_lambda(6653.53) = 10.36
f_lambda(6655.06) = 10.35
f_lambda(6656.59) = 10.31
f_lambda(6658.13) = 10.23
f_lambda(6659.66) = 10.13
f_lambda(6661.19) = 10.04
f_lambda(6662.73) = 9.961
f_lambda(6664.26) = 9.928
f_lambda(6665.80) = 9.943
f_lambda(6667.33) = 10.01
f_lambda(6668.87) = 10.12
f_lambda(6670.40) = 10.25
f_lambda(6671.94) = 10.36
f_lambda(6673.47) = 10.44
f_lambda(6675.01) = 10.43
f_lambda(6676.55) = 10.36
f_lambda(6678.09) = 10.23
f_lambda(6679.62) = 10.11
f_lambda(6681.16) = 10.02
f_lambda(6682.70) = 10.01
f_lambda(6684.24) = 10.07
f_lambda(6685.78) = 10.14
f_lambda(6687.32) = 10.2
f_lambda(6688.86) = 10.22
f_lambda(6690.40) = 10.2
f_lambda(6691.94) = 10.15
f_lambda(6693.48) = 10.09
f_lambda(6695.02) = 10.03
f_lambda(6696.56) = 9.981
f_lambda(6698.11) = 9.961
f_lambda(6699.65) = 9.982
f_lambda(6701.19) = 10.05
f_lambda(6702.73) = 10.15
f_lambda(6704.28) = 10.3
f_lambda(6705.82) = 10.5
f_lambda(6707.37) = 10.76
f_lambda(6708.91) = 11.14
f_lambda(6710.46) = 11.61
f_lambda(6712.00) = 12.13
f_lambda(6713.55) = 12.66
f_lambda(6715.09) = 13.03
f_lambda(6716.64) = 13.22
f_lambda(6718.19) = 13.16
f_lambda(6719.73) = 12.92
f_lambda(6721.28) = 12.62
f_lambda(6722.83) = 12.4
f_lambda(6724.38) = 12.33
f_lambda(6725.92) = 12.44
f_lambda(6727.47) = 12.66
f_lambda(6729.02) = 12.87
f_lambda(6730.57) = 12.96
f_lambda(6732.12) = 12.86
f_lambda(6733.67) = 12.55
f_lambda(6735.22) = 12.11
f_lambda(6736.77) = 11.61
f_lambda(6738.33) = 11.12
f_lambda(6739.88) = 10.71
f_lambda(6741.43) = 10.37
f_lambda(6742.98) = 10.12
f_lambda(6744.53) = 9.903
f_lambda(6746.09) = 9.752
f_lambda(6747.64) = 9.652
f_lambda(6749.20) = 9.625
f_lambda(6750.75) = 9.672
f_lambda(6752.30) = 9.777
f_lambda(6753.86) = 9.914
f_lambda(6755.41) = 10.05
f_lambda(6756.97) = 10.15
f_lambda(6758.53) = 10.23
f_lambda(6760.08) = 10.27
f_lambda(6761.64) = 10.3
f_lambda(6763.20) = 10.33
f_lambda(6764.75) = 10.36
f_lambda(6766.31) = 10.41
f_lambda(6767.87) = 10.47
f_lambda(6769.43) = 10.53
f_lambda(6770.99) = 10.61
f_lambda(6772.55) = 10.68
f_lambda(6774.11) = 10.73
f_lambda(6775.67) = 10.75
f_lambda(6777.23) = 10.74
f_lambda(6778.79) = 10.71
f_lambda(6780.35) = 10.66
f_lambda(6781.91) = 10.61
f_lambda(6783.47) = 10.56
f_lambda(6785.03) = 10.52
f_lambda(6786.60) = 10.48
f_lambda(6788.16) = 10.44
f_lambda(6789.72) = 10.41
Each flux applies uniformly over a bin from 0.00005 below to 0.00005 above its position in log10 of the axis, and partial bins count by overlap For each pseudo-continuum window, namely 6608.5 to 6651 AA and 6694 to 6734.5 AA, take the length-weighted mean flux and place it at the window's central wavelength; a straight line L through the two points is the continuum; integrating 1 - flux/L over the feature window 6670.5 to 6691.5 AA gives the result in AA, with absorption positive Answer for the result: 2.0 AA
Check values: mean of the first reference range 10.7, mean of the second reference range 11.7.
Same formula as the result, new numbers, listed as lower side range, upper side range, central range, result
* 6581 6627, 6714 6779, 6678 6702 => 3.0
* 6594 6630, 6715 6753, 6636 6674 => 2.9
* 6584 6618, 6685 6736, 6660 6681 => 2.6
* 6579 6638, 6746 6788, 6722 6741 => -2.7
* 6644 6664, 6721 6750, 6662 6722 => 0.6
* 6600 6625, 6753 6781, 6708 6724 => -2.8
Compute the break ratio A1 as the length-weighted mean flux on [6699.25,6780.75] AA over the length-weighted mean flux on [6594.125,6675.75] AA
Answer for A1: 1.06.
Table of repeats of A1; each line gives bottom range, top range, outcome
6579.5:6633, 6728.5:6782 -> 0.89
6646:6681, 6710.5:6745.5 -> 1.19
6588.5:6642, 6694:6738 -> 1.07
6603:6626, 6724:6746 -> 1.07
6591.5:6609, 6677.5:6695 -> 0.94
